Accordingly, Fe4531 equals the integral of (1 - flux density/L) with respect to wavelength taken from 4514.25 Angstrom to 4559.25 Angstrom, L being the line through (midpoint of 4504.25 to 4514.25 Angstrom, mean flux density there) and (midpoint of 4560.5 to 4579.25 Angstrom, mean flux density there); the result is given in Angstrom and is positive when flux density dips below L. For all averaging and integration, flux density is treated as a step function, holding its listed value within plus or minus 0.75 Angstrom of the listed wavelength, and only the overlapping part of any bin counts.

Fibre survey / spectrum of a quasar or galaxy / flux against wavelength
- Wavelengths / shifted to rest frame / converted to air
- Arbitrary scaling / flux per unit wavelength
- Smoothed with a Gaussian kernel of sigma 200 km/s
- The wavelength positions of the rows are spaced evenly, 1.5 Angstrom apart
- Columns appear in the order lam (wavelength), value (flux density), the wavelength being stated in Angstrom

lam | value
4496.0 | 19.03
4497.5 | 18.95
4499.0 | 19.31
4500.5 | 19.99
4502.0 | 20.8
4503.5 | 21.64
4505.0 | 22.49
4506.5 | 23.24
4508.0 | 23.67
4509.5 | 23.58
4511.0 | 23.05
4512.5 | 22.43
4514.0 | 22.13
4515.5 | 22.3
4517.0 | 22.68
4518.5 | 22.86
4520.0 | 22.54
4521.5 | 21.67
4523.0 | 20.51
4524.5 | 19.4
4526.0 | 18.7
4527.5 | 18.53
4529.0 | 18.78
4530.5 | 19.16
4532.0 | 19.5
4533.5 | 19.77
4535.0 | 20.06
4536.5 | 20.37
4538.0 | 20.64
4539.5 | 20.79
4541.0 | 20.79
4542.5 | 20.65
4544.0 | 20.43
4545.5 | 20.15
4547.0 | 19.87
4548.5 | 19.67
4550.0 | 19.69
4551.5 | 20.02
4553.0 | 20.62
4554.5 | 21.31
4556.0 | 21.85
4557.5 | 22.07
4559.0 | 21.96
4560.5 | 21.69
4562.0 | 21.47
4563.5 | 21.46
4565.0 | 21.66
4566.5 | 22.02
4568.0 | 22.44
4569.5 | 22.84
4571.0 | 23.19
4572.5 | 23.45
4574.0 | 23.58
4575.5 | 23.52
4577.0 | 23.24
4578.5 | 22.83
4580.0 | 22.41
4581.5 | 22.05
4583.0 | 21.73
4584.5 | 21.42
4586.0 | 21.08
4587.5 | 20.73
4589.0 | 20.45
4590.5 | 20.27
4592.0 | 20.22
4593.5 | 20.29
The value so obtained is 4.4 Angstrom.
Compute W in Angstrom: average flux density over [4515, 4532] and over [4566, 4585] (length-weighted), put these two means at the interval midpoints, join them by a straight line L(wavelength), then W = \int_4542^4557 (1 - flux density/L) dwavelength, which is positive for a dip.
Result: 0.8 Angstrom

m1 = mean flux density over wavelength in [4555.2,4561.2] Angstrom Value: 21.9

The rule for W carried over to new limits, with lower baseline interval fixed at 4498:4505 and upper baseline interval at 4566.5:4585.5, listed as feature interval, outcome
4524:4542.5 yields 1.5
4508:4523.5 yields -1.1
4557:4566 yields 0.2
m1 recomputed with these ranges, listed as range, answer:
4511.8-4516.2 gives 22.3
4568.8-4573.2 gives 23.2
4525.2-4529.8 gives 18.7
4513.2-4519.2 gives 22.5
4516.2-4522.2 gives 22.4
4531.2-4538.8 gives 20.1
